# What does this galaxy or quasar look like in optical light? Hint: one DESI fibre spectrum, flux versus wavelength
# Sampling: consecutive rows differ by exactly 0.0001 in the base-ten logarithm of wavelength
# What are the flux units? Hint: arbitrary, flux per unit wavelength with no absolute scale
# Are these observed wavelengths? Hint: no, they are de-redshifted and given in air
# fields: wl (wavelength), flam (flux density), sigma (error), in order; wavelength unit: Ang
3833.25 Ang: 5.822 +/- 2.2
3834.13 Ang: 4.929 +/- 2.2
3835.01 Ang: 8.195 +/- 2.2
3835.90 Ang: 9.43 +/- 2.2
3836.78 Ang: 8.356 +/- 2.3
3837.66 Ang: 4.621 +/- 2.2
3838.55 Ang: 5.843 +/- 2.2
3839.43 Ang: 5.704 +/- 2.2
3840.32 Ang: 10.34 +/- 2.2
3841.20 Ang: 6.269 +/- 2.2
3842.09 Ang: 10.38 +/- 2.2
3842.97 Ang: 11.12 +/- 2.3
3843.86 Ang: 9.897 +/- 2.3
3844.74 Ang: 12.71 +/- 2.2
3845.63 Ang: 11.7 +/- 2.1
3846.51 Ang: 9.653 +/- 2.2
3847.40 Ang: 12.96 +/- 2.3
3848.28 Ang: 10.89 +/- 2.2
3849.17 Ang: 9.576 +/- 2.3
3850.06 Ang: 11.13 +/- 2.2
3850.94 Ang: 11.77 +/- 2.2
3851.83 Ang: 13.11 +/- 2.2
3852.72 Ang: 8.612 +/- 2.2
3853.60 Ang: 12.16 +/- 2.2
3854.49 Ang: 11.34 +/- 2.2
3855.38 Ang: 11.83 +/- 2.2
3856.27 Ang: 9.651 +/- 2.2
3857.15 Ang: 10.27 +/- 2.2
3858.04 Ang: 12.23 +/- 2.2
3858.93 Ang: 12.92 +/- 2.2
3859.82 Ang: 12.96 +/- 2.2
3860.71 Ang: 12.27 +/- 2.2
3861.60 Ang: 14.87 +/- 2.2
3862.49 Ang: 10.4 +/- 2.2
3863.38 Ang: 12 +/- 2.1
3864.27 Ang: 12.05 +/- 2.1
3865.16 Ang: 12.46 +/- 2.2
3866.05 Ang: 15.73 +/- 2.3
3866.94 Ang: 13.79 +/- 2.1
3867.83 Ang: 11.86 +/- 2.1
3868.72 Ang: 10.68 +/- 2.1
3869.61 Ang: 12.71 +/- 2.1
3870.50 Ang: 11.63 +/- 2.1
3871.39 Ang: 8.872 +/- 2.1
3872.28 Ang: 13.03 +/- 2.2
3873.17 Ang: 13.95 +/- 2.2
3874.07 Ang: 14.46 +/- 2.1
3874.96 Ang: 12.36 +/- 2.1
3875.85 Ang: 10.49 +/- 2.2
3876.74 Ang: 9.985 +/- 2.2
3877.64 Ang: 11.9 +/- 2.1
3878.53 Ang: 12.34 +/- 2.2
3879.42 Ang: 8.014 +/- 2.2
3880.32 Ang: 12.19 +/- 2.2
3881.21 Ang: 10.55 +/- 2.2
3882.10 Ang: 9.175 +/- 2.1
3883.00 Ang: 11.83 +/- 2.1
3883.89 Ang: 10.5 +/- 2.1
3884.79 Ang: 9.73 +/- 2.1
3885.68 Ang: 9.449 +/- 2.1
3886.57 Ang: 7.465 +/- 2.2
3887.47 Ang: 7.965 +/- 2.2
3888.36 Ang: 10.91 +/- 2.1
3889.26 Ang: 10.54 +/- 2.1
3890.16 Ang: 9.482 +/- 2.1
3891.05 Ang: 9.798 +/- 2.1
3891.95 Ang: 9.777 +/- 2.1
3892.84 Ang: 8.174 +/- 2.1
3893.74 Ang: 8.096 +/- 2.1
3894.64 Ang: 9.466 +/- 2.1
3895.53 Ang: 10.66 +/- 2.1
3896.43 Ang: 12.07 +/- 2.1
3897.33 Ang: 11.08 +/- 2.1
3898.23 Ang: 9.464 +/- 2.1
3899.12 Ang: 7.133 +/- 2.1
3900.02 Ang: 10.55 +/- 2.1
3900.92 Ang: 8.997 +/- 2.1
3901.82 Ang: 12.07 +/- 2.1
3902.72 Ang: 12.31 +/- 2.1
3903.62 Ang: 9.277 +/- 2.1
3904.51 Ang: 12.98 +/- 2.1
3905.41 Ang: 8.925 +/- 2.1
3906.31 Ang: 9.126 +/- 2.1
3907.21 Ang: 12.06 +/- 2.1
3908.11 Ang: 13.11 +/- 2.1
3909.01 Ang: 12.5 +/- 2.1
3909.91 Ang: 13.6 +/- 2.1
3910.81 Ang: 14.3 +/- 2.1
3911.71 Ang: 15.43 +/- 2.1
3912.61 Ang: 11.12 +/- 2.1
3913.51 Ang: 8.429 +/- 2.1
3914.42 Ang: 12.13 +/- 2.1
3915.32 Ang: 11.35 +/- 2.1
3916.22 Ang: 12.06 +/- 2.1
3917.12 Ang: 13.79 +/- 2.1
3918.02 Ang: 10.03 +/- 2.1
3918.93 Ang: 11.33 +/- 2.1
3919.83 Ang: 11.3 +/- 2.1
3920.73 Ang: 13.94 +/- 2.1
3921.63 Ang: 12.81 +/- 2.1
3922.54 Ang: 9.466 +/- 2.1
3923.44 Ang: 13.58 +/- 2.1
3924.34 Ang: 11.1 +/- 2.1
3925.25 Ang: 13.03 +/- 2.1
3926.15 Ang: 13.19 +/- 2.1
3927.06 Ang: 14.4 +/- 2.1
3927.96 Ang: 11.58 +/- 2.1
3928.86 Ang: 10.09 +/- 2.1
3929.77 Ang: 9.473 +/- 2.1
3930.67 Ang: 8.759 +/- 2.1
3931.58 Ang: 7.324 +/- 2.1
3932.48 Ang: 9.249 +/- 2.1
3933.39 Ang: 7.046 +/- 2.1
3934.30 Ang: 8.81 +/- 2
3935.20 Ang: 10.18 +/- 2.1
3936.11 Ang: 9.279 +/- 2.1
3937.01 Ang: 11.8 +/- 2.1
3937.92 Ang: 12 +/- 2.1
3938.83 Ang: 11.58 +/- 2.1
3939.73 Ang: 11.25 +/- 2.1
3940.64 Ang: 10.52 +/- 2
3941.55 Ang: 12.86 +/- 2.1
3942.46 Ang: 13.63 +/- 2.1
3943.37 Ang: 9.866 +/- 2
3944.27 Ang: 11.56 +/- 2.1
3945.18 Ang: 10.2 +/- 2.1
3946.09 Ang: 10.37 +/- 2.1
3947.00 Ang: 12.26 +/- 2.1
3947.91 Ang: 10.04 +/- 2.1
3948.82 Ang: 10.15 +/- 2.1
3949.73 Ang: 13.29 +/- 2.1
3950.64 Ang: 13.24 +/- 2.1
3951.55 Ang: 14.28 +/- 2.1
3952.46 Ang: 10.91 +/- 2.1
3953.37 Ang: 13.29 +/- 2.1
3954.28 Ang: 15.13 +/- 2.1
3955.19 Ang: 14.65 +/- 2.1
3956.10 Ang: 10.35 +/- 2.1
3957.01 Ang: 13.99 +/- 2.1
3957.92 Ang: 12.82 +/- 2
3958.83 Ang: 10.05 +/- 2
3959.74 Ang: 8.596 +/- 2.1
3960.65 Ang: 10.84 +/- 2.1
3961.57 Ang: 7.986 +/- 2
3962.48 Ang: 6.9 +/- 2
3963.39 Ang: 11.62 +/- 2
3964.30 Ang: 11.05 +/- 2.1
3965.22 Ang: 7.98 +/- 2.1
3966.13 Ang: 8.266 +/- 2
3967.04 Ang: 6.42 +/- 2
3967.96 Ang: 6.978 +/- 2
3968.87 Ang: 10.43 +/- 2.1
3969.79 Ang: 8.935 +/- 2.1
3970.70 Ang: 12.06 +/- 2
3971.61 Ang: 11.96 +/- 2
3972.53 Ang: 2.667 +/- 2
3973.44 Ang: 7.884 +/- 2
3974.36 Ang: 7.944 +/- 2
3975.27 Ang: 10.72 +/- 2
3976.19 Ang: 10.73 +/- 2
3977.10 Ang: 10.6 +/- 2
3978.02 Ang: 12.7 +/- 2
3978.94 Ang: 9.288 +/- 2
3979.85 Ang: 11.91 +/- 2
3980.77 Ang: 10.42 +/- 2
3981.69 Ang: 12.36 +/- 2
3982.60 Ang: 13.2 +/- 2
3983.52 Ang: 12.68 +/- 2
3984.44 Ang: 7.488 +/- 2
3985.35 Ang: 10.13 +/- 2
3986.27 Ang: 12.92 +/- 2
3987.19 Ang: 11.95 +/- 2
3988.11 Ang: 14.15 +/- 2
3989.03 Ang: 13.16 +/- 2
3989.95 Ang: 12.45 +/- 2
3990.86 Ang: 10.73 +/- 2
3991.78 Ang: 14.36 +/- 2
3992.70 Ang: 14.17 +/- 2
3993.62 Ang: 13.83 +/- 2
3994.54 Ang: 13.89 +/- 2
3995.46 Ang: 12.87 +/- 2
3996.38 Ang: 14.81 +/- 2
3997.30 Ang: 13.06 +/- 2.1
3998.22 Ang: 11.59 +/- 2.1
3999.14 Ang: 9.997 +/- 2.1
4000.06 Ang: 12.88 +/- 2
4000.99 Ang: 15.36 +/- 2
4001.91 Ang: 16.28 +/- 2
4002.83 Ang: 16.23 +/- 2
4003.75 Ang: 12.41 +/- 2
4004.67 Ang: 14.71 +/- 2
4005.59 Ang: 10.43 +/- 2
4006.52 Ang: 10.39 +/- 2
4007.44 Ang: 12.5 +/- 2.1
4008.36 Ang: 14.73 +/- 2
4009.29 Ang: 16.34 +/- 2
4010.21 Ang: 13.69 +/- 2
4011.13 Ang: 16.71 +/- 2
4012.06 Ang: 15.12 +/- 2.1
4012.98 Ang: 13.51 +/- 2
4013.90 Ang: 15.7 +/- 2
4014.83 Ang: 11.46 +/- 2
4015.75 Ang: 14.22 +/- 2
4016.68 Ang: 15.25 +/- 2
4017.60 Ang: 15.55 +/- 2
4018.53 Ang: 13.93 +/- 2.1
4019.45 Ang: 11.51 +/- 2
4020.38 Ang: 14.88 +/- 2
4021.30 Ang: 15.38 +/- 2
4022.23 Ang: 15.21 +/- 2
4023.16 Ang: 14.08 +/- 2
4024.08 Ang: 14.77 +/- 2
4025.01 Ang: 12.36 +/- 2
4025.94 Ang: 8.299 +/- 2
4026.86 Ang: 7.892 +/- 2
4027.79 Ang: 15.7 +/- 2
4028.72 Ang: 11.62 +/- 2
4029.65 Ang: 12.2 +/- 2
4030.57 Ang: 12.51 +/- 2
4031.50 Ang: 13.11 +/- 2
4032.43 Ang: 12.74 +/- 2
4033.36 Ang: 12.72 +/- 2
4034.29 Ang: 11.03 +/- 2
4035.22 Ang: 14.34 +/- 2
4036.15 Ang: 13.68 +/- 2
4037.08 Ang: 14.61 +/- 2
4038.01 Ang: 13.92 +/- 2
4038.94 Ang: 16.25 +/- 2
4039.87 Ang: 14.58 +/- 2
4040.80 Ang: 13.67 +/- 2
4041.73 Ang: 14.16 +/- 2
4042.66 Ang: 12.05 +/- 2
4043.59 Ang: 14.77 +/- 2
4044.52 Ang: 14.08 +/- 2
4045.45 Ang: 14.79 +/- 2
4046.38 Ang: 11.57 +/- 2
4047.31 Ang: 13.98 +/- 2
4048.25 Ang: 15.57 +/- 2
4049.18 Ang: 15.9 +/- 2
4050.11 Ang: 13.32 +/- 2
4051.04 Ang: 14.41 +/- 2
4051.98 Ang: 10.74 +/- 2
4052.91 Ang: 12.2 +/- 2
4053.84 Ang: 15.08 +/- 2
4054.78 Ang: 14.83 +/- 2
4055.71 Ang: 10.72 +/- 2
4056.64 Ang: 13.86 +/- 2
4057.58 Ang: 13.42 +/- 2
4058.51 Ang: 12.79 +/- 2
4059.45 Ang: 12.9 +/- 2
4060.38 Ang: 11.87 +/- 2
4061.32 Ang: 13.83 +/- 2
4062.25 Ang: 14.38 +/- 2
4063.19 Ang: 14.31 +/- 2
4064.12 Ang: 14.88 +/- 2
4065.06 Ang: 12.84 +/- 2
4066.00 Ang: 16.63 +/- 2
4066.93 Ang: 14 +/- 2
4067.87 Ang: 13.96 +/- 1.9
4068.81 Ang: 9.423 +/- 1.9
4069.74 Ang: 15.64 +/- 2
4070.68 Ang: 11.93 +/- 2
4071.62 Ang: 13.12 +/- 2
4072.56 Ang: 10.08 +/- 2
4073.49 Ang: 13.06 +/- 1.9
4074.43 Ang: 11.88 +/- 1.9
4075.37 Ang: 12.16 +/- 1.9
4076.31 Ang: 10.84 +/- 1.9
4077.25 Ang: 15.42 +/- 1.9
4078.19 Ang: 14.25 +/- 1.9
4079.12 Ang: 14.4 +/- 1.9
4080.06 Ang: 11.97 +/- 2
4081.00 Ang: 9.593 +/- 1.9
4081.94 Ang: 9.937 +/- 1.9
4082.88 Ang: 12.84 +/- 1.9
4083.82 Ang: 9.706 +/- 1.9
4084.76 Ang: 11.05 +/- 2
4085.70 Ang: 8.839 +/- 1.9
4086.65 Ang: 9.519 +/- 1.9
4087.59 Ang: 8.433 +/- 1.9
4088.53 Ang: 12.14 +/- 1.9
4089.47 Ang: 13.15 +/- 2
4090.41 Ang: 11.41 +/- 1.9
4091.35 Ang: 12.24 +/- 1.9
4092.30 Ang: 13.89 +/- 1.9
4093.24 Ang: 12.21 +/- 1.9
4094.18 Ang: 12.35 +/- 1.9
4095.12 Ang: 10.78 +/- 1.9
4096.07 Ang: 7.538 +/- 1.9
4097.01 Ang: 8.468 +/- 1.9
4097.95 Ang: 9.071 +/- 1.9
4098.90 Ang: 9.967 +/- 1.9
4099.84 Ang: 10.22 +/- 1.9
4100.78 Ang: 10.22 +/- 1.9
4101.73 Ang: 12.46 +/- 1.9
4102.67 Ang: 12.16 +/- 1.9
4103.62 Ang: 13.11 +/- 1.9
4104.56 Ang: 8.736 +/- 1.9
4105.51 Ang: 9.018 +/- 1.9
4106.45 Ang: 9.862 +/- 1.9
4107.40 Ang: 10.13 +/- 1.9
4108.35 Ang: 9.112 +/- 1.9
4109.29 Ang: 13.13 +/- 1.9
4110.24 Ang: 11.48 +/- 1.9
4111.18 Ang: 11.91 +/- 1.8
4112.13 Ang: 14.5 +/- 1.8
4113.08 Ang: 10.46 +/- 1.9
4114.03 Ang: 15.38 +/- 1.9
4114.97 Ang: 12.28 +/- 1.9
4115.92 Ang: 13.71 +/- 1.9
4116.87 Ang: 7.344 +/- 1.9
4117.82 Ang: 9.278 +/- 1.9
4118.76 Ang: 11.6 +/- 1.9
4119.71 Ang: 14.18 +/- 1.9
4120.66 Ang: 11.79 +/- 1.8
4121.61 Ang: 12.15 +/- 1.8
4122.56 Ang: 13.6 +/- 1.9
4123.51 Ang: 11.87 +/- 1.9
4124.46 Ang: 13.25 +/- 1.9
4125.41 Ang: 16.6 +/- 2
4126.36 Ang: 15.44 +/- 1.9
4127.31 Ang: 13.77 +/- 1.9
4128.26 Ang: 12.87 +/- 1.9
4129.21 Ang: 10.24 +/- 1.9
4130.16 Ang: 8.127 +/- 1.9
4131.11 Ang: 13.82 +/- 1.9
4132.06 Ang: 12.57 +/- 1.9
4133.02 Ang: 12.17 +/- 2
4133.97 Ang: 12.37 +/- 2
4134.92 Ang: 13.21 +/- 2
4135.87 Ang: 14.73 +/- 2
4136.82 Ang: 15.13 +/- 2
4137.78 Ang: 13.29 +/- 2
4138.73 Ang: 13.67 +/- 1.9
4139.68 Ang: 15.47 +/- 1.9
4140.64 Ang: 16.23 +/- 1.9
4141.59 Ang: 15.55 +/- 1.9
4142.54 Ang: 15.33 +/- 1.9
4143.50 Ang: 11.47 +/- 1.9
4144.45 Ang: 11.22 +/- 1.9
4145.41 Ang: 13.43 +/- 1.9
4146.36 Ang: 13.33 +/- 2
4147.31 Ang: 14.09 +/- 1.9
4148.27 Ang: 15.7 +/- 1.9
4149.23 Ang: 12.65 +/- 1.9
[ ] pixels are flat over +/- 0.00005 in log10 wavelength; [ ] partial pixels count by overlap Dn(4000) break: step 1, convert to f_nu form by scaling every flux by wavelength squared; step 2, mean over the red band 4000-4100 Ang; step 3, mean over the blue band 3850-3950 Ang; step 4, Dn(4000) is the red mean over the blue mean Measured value 1.25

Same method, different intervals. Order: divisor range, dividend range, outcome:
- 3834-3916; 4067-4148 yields 1.26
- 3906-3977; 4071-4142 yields 1.19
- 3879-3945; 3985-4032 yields 1.30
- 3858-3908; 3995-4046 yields 1.32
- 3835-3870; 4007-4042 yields 1.37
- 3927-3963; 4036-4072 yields 1.32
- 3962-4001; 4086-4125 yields 1.09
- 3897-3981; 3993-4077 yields 1.30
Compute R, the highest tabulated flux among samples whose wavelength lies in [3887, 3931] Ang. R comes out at 15.43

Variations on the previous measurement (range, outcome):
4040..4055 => 15.9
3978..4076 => 16.71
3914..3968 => 15.13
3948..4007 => 16.28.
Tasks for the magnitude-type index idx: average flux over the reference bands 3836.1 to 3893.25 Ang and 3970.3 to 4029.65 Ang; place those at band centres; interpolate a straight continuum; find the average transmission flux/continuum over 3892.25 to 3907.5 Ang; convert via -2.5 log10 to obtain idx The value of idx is 0.12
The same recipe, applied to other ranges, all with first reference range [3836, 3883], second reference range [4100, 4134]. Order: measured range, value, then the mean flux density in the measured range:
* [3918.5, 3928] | -0.10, 12.4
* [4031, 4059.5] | -0.16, 13.6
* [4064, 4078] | -0.11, 13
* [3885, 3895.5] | 0.20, 9.27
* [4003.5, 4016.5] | -0.19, 13.8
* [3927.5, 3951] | 0.07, 10.6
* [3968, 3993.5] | 0.05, 11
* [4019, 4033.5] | -0.10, 12.8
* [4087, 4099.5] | 0.09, 10.9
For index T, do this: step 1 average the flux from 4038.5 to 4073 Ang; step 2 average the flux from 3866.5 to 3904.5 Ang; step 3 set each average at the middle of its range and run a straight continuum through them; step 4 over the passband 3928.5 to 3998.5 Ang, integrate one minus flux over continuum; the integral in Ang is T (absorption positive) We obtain 5.9 Ang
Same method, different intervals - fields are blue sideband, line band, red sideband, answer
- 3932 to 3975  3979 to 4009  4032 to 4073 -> -2.51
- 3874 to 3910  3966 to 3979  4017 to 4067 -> 3.12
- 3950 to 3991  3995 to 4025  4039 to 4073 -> -4.57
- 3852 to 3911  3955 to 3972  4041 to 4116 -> 2.30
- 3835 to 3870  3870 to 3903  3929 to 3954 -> 1.36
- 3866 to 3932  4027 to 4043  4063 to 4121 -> -2.56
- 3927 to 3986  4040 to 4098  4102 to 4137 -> -4.69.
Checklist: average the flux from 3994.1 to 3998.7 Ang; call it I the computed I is 13.2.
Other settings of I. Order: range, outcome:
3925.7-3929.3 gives 12.3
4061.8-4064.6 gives 14.5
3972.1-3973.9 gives 5.32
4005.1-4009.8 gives 12.9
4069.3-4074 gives 12.7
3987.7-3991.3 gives 12.6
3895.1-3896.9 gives 11.3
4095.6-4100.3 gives 9.06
